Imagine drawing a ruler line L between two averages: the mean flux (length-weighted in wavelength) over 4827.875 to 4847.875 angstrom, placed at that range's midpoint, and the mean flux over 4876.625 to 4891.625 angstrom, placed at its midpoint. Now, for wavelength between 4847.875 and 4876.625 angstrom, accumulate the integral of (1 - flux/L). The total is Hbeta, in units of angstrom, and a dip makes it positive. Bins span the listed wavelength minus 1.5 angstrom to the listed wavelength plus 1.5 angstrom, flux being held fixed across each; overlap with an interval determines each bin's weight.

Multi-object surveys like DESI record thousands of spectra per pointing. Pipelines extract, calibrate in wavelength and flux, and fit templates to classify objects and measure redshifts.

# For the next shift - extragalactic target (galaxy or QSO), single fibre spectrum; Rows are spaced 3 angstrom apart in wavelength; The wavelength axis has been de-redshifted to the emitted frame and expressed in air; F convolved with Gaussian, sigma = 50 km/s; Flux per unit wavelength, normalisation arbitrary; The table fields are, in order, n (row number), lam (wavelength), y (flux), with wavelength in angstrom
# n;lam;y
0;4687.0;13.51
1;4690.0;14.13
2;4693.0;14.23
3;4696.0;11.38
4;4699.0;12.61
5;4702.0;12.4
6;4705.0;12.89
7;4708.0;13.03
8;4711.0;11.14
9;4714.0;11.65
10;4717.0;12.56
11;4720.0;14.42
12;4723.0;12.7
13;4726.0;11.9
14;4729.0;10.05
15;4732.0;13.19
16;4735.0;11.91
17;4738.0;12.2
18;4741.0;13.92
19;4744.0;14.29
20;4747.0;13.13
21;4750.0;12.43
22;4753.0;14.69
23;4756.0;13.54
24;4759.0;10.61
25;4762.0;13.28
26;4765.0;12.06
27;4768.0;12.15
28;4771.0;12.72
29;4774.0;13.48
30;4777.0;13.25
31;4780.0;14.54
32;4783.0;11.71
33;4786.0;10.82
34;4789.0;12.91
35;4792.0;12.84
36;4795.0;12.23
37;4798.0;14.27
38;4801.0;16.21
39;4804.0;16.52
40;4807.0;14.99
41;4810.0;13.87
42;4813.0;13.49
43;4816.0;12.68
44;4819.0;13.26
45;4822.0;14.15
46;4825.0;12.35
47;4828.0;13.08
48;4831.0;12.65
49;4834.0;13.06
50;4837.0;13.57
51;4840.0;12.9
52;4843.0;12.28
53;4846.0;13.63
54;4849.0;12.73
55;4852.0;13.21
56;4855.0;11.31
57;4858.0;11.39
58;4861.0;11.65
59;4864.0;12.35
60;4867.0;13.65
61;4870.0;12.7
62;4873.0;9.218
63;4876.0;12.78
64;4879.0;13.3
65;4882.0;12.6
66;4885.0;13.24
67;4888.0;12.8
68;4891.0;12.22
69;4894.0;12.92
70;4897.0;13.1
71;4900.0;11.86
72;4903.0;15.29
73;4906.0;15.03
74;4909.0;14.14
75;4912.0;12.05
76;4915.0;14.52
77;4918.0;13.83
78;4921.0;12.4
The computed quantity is 1.9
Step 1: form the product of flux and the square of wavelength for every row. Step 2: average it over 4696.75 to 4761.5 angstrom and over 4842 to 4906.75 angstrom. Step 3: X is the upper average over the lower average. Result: 1.07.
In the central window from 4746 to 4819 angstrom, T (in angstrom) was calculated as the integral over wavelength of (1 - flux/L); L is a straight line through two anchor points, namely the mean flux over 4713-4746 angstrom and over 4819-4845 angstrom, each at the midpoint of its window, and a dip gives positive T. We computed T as -2.4 angstrom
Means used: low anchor 12.6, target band 13.3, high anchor 13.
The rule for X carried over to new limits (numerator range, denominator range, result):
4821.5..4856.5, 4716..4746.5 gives 1.06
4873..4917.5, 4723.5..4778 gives 1.10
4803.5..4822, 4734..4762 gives 1.11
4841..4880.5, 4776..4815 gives 0.93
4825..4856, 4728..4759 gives 1.04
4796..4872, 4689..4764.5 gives 1.09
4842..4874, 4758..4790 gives 1.01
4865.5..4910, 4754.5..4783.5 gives 1.07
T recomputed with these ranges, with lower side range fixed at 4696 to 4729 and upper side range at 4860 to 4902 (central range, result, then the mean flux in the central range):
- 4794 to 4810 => -3.08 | 14.8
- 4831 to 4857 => -0.68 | 12.8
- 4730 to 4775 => -1.71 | 12.9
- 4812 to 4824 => -0.87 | 13.3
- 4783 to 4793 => 0.27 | 12.1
